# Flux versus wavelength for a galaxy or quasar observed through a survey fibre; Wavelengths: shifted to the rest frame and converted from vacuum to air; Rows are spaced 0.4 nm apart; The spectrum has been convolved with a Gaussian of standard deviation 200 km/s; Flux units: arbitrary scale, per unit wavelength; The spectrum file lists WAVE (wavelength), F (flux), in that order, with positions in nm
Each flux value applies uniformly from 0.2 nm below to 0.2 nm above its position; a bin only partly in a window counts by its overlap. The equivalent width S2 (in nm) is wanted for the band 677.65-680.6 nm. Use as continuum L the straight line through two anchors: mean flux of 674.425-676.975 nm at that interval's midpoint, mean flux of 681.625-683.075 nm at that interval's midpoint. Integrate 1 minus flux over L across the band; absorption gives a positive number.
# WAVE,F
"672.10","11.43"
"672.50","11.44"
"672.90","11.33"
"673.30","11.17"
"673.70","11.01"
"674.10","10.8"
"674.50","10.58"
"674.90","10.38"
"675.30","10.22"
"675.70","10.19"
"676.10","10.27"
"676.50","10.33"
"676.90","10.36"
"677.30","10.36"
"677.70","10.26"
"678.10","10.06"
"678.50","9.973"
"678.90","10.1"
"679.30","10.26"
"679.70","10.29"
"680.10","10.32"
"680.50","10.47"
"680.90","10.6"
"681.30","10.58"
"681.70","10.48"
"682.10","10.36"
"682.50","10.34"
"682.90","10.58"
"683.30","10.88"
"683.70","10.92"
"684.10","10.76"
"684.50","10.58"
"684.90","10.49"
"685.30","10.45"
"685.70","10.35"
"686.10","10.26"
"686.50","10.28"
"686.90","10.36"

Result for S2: 0.05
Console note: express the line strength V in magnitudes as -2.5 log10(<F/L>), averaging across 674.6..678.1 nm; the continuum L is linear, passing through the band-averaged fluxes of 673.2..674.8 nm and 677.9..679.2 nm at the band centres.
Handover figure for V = 0.015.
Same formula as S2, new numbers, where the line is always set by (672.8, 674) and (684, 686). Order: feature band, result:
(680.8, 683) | 0.04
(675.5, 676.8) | 0.08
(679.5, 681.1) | 0.05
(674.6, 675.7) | 0.07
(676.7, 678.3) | 0.09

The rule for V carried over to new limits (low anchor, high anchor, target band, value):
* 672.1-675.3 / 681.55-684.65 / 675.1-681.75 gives 0.05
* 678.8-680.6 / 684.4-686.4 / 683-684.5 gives -0.04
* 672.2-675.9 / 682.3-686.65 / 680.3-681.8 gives 0.01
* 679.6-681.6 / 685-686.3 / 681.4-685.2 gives -0.02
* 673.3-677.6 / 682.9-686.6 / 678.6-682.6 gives 0.02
